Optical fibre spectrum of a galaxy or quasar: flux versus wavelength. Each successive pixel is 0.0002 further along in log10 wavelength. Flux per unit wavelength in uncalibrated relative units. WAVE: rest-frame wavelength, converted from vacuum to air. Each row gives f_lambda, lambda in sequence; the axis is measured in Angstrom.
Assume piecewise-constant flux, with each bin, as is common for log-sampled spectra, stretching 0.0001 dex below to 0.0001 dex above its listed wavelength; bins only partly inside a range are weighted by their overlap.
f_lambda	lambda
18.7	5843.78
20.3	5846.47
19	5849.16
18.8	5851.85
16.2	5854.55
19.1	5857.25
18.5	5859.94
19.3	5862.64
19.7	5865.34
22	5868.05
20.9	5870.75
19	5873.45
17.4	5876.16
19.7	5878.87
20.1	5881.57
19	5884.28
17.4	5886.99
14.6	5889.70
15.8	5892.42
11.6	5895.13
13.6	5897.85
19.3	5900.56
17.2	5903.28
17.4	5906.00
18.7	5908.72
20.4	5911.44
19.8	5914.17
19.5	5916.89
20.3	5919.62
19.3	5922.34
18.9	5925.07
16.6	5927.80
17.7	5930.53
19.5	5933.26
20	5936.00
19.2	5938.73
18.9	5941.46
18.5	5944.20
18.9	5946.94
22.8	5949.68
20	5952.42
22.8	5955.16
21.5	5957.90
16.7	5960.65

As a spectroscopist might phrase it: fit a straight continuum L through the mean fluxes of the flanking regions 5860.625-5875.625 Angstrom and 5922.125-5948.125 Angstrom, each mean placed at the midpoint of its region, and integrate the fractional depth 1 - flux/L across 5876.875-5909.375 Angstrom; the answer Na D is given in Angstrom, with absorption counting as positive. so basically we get 4.2 Angstrom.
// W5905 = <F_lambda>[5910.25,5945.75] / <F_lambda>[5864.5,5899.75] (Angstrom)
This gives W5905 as 1.08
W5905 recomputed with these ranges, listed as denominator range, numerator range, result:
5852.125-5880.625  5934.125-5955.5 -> 1.04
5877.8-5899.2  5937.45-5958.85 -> 1.24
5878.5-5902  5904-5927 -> 1.15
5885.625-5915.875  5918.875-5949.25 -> 1.12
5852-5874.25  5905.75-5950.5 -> 0.99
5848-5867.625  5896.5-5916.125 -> 0.96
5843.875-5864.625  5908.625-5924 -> 1.05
